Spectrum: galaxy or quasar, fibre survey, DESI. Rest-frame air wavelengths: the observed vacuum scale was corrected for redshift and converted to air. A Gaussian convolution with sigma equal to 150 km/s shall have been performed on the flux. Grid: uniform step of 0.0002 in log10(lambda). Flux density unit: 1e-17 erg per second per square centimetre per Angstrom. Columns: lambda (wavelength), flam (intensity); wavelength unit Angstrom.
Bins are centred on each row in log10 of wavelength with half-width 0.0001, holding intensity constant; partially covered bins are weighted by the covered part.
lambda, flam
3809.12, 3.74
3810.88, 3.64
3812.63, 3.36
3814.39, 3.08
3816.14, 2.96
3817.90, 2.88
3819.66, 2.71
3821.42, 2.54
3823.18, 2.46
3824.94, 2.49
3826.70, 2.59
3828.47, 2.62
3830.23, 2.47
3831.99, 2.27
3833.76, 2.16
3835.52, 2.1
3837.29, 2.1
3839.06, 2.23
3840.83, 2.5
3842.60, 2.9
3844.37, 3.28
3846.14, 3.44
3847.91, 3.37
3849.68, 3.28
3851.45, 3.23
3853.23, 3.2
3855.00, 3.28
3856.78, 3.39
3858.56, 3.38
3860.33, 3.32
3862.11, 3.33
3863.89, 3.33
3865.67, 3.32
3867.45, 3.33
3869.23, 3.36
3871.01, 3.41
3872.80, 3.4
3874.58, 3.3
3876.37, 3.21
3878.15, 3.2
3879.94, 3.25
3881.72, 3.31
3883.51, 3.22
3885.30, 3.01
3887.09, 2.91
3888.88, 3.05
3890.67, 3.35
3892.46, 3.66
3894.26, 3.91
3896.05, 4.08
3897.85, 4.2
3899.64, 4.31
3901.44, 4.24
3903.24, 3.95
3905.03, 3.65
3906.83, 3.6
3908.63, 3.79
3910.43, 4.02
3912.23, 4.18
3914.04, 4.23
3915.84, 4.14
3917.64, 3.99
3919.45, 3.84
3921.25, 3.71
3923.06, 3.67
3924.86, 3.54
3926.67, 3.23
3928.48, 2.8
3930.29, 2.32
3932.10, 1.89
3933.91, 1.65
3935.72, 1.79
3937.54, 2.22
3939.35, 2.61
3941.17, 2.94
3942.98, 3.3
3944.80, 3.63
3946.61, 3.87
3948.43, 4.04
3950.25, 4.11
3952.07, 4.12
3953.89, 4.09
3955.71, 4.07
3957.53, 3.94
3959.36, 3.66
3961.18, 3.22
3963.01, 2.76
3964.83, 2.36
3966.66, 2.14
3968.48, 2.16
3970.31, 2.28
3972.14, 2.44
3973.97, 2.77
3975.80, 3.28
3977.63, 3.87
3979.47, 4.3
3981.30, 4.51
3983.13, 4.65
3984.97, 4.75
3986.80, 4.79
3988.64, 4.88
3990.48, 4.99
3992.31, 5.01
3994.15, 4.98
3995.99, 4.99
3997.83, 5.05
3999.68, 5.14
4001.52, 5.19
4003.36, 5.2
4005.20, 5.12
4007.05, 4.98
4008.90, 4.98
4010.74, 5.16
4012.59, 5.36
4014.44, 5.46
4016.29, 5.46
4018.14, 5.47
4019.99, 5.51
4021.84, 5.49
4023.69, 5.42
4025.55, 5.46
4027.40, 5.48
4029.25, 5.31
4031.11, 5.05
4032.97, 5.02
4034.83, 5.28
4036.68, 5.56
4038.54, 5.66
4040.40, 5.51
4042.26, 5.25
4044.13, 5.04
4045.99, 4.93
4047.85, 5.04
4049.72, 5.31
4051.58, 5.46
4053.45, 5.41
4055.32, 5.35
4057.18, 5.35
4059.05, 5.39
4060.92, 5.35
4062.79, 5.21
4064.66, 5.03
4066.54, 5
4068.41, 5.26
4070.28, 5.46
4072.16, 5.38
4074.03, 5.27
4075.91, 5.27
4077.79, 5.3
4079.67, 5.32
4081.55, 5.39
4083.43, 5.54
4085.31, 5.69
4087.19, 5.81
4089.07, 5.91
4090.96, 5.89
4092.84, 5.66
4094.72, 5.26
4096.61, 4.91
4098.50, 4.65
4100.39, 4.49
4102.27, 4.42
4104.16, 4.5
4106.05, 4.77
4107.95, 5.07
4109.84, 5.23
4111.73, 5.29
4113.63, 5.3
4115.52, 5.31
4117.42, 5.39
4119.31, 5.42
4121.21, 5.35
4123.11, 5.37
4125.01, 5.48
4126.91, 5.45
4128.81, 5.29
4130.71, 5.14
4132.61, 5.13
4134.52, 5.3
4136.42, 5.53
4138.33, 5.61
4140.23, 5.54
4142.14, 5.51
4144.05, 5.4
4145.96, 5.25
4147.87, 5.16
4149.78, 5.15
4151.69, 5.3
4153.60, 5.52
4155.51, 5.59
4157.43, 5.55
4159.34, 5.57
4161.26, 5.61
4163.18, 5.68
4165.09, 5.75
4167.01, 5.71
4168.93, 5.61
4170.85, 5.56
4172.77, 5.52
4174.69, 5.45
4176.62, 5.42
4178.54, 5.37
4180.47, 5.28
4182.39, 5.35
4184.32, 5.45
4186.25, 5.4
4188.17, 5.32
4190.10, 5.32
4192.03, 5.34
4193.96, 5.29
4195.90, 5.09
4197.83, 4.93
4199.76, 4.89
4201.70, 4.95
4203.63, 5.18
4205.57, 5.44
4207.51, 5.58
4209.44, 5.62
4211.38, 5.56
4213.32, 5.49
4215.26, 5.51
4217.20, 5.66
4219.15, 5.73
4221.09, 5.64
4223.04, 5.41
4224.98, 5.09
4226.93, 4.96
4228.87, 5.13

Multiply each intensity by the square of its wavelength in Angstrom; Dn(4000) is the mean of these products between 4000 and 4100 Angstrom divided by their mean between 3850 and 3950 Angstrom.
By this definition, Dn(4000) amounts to 1.7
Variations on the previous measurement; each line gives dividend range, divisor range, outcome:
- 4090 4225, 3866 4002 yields 1.65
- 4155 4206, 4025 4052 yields 1.09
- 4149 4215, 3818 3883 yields 2.14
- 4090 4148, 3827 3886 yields 1.96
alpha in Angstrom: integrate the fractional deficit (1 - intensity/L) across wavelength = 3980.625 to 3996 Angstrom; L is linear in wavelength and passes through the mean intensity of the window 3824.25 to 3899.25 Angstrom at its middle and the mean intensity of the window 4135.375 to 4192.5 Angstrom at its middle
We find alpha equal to -2.7 Angstrom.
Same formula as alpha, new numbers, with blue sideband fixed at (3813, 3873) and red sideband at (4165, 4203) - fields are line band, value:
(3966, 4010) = -3.49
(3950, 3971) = 2.95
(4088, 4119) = -2.39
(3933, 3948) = 3.46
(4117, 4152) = -2.59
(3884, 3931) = -3.97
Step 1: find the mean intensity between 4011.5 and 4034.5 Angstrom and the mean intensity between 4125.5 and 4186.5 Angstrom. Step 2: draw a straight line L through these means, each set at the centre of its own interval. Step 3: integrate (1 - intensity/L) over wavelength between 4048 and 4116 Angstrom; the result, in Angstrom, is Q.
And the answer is 1.9 Angstrom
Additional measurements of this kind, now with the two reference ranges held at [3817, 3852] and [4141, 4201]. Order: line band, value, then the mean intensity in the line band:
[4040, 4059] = -3.7 Angstrom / 5.26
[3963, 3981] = 4.3 Angstrom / 2.9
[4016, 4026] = -3.1 Angstrom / 5.47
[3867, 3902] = -4.5 Angstrom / 3.48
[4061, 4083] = -3.2 Angstrom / 5.27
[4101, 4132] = -1.3 Angstrom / 5.17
